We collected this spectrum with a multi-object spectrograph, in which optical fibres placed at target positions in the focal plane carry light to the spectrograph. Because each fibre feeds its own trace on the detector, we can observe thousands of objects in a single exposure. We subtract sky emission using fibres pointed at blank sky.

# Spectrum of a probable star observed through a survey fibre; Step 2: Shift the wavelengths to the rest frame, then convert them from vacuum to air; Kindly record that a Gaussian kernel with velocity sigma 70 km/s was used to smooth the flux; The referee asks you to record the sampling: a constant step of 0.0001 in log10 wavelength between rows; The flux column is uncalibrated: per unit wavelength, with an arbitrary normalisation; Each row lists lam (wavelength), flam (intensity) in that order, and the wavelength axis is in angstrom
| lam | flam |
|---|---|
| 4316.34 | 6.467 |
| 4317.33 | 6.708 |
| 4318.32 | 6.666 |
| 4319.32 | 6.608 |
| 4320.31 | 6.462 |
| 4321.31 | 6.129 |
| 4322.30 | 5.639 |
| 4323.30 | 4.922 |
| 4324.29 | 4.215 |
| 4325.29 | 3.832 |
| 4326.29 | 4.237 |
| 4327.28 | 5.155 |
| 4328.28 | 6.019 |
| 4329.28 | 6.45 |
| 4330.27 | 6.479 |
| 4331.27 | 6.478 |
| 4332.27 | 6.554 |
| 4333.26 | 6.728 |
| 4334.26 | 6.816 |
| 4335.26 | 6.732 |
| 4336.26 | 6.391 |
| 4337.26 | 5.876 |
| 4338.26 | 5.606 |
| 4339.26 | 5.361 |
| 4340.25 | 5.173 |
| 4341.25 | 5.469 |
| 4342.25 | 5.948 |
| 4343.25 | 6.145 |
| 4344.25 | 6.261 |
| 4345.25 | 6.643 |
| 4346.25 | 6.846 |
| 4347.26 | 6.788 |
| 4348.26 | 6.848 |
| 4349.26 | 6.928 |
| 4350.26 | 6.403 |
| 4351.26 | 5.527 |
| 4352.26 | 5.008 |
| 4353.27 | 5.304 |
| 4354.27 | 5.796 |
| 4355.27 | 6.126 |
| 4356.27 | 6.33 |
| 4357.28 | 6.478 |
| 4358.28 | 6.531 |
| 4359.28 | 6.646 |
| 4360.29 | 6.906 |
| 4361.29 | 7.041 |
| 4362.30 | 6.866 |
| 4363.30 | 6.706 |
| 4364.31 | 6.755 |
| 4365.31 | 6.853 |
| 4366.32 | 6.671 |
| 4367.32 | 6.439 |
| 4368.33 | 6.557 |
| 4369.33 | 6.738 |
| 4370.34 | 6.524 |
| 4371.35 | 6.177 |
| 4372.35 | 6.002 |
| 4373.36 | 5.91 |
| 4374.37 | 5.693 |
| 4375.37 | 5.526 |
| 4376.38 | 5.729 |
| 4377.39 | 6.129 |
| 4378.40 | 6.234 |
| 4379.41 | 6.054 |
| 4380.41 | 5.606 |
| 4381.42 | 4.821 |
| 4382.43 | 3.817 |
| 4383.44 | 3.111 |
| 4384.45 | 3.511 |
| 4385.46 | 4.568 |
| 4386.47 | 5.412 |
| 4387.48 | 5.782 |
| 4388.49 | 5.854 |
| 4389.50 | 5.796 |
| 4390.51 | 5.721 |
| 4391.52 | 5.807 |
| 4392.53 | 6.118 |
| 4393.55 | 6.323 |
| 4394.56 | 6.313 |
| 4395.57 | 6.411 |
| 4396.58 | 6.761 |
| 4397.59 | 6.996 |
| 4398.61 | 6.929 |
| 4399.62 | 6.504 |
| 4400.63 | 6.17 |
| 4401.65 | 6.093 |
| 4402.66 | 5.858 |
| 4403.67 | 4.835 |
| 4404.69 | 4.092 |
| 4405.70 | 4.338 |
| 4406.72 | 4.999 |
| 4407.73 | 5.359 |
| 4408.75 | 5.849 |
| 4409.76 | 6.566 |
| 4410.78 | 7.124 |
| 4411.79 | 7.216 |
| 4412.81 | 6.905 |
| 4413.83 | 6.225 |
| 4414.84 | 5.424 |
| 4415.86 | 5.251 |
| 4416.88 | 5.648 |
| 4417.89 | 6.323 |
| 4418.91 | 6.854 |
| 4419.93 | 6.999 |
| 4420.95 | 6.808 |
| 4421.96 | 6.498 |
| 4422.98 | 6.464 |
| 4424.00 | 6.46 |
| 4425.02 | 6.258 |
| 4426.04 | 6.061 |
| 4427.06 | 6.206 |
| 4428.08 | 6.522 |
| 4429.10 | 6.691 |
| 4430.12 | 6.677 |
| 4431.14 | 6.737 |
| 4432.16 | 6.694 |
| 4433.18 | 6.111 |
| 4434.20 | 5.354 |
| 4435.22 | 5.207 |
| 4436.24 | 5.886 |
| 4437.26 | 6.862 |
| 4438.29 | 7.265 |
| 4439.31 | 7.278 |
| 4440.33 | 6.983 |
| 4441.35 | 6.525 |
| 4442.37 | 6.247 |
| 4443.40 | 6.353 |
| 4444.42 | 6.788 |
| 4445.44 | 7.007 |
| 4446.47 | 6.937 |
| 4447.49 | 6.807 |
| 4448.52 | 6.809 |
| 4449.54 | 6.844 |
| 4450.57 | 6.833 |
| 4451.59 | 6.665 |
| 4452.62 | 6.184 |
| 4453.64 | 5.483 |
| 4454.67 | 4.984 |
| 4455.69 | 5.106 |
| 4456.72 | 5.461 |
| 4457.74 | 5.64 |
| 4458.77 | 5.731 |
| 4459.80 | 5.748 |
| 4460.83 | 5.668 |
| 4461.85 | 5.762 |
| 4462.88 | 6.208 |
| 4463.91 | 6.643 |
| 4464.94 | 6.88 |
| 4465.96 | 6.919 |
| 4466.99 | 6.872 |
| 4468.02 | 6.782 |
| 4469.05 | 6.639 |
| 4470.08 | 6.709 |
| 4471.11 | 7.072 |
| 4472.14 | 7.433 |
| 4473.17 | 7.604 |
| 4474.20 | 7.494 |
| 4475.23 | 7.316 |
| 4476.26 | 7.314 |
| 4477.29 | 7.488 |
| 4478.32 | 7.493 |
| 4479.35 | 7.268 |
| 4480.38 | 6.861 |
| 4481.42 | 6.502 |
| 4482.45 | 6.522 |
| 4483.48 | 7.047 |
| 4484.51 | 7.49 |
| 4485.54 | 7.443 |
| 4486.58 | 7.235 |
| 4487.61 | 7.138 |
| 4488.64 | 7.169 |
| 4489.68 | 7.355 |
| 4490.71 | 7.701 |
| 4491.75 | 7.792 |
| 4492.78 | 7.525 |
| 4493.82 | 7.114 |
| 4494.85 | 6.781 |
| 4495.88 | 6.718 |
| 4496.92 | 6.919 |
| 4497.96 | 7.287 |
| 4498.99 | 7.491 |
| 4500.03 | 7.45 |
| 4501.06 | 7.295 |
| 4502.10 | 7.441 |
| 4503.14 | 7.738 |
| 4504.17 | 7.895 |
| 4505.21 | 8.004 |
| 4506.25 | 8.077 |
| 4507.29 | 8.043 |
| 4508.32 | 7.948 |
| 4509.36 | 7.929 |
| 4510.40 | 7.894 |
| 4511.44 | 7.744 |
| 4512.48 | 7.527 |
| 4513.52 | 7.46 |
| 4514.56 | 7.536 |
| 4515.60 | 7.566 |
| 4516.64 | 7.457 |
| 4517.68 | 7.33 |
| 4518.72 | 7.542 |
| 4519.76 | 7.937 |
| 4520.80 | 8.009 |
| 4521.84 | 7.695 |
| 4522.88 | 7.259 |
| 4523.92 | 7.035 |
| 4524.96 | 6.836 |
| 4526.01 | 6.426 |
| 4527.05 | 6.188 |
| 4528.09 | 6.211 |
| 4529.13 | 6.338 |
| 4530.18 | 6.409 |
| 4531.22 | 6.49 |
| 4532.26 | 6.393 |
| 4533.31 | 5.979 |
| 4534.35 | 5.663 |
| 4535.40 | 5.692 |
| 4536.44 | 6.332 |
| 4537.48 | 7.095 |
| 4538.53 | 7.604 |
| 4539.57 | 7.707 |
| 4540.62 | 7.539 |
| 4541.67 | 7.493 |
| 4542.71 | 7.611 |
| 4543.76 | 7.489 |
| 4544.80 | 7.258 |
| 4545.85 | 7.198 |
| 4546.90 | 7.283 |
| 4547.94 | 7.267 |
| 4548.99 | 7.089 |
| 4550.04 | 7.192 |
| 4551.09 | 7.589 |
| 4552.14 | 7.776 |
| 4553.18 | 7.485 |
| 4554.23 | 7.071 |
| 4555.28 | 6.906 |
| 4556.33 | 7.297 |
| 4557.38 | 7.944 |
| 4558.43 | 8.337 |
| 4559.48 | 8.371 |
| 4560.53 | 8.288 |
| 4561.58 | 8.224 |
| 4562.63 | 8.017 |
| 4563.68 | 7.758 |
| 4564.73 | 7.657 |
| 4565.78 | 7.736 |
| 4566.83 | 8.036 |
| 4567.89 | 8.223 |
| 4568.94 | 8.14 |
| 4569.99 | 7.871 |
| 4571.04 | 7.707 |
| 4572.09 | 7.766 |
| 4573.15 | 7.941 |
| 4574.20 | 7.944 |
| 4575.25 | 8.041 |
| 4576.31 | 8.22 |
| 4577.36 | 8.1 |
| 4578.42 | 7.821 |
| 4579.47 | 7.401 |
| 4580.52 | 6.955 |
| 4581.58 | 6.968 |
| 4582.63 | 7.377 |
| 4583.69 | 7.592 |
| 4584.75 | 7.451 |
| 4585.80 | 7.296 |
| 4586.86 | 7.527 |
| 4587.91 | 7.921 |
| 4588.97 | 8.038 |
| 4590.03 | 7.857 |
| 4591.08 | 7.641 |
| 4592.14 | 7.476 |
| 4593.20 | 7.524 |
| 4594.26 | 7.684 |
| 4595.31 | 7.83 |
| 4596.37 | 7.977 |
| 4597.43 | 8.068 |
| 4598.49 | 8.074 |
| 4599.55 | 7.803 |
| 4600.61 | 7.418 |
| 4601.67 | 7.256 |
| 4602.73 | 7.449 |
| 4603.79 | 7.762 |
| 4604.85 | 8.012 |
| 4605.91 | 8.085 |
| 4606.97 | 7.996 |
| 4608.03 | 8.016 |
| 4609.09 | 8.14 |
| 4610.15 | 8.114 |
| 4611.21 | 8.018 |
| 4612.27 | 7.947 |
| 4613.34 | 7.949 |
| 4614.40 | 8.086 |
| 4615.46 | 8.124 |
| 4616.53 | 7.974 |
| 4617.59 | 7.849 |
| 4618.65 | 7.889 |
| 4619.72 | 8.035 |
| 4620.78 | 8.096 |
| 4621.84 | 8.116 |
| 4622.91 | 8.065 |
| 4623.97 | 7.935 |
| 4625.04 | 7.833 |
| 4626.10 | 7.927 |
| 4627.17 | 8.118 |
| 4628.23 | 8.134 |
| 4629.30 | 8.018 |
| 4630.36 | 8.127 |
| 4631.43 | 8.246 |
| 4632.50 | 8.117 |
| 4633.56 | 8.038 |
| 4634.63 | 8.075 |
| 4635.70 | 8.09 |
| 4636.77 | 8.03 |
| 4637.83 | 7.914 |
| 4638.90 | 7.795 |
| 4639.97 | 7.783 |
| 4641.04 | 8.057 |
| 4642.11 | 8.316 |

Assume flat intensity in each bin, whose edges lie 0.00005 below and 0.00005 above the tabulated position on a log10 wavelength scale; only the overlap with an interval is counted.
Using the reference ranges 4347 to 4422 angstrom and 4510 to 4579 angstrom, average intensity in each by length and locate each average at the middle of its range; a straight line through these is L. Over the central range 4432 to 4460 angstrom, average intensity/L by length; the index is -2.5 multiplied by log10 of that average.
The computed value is 0.05 mag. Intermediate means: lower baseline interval 6.02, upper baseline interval 7.41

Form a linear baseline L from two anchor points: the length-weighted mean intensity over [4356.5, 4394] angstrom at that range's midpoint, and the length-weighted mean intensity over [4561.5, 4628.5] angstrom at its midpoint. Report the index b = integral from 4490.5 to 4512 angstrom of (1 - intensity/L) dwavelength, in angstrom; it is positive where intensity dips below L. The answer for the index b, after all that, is -1.6 angstrom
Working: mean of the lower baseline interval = 5.93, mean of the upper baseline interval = 7.84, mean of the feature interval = 7.56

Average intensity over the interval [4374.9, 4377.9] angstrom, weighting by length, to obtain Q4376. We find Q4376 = 5.79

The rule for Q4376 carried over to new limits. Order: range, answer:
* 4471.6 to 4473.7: 7.51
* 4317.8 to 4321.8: 6.47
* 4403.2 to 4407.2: 4.55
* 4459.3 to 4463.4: 5.85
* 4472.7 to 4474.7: 7.55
